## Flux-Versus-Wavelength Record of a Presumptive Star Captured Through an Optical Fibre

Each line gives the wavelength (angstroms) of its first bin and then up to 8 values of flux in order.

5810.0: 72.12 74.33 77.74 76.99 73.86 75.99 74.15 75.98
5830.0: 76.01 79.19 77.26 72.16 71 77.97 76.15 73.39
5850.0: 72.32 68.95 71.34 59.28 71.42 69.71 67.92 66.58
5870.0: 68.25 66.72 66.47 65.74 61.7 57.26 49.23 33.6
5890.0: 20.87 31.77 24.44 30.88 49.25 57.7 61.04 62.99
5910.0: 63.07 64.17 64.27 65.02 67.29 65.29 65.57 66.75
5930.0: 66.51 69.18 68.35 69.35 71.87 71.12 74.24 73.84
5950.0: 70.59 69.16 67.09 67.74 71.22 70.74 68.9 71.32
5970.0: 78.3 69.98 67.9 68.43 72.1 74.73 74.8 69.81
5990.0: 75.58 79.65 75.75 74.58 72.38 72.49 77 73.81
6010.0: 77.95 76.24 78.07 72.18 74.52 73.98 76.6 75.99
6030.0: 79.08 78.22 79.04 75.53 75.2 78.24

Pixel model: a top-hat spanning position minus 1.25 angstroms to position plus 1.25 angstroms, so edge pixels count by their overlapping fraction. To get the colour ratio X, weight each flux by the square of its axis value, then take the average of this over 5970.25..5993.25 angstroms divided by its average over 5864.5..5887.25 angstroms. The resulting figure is 1.22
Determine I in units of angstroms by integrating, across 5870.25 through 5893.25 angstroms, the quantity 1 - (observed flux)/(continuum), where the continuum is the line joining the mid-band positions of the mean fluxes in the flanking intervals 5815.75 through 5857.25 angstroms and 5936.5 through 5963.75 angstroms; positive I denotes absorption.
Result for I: 6.7 angstroms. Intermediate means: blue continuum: 74.2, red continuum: 70.6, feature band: 51.6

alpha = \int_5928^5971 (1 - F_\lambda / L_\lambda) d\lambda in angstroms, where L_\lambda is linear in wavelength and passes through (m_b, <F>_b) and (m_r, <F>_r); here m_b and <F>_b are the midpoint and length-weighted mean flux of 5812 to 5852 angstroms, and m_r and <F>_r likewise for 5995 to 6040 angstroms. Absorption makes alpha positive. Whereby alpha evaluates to 2.89 angstroms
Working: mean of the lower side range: 75.2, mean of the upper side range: 75.7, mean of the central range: 70.4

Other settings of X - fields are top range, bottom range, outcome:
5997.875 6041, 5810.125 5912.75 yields 1.25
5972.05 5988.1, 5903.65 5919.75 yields 1.15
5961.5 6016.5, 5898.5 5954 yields 1.14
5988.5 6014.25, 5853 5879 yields 1.17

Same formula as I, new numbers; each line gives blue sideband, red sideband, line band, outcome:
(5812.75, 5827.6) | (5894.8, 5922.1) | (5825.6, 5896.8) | 4.7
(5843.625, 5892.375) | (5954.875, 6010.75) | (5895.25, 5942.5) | 3.3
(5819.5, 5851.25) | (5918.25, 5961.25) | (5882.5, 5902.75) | 9.7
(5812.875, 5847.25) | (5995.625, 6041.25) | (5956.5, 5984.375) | 1.7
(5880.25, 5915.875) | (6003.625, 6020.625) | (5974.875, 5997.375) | -1.3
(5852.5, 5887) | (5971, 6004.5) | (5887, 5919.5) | 8.6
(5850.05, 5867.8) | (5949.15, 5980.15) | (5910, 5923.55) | 0.8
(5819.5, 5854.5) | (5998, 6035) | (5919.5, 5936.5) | 1.8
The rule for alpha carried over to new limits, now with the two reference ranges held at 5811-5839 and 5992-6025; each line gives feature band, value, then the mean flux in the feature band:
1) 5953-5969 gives 1.2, 69.6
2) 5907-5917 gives 1.6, 63.8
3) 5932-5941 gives 0.7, 69.7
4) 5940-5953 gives 0.6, 71.9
